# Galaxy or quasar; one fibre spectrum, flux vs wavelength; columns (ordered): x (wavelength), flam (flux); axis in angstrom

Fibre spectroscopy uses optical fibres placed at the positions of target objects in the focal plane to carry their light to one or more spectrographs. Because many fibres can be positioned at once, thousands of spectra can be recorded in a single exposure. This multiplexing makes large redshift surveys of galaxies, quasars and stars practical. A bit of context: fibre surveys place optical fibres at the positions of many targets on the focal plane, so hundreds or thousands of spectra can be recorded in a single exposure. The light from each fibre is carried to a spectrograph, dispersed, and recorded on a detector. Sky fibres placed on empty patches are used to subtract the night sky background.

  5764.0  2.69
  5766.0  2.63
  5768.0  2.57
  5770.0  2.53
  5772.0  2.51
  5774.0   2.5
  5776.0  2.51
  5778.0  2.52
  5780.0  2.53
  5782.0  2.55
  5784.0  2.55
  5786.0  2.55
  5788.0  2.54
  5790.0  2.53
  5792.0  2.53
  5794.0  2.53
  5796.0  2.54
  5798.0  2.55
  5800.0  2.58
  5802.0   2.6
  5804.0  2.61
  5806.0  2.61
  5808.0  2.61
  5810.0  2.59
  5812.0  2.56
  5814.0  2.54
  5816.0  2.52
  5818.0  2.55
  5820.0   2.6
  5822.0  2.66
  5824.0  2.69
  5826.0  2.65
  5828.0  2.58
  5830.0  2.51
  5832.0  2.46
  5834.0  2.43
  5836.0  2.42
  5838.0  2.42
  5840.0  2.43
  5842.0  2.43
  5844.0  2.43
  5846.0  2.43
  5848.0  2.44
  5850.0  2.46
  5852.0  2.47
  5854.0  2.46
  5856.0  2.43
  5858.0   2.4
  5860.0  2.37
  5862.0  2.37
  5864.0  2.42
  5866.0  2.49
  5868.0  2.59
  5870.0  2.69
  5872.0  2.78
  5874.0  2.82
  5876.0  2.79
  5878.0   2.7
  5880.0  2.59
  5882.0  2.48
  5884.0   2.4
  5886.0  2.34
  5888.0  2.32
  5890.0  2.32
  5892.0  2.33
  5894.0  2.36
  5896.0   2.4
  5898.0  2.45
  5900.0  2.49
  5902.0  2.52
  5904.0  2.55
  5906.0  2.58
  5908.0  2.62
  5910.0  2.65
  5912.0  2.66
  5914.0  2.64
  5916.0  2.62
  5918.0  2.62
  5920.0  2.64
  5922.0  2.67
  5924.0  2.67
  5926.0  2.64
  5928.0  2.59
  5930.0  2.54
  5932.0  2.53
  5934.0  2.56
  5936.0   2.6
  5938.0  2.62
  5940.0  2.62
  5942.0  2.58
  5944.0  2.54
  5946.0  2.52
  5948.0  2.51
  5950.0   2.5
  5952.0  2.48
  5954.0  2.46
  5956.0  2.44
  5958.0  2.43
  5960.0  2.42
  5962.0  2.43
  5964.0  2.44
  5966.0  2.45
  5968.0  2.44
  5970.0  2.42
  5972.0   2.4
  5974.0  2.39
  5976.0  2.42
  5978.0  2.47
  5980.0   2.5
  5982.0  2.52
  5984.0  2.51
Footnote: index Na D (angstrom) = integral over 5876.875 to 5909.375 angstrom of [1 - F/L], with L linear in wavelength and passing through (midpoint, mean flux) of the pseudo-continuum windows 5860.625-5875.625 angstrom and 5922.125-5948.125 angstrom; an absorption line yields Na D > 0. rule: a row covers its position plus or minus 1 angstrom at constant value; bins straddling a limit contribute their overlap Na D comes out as 1.5 angstrom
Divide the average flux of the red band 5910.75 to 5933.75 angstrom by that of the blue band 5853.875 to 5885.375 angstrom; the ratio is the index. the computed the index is 1.03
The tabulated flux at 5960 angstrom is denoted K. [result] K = 2.42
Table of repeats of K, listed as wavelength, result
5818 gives 2.55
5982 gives 2.52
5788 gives 2.54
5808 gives 2.61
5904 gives 2.55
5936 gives 2.6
